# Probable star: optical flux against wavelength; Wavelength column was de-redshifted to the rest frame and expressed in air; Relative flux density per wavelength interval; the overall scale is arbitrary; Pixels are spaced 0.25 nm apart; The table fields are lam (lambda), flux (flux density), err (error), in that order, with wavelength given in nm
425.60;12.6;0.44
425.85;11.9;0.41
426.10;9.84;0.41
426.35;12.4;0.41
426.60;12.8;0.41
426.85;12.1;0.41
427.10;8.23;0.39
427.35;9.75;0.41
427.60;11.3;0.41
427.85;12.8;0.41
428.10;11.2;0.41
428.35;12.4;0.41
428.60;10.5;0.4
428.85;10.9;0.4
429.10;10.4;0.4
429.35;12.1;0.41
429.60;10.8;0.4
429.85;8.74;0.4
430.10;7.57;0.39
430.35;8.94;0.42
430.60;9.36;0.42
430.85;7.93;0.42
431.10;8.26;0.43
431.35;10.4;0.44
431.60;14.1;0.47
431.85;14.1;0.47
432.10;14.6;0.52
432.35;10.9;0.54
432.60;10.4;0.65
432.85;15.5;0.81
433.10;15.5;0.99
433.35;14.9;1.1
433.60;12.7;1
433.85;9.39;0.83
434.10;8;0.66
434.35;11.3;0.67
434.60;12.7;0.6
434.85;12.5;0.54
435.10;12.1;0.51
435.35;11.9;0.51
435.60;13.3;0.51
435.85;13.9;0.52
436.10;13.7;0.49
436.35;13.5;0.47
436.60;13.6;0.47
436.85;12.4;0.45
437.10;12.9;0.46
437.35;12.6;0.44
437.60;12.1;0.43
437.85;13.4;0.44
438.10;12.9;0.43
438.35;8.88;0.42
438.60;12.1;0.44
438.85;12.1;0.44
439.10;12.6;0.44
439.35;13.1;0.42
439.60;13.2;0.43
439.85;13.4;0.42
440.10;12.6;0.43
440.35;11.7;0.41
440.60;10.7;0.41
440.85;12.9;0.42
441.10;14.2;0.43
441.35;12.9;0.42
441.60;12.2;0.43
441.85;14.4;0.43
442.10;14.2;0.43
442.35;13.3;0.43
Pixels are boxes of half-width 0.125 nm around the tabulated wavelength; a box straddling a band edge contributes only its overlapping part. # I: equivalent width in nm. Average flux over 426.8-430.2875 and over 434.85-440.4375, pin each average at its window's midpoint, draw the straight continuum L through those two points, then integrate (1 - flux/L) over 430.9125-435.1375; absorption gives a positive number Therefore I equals -0.20 nm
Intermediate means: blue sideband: 10.6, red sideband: 12.6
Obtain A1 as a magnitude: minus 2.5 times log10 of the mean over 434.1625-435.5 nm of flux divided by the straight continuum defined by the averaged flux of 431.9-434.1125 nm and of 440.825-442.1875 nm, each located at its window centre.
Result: 0.08 mag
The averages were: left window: 12.7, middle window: 11.9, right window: 13.5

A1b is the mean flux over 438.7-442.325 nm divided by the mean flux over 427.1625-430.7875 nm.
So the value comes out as 1.24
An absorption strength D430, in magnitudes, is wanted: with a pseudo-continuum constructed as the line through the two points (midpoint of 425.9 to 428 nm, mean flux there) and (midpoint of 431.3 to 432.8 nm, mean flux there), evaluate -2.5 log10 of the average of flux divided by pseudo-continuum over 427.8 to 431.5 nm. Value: 0.18 mag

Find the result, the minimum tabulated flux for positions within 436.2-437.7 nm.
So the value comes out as 12.1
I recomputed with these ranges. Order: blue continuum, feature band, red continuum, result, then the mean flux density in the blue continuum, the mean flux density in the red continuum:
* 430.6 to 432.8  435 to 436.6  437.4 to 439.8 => -0.16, 11.4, 12.3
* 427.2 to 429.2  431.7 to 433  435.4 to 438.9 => -0.15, 11.1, 12.7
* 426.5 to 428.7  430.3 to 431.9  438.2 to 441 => 0.16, 11.2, 12.1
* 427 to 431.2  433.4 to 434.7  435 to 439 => 0.07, 10.1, 12.6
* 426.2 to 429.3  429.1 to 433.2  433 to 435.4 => 0.19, 11.2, 12.1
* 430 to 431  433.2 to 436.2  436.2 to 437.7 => -0.23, 8.47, 12.9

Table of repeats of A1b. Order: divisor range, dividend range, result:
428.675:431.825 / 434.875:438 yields 1.28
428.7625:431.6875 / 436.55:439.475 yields 1.25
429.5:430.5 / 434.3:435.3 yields 1.36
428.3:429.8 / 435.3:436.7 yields 1.22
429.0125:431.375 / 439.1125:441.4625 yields 1.36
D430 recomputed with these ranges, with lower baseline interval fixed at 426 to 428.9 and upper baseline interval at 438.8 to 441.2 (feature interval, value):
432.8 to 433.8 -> -0.19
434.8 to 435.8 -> -0.04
